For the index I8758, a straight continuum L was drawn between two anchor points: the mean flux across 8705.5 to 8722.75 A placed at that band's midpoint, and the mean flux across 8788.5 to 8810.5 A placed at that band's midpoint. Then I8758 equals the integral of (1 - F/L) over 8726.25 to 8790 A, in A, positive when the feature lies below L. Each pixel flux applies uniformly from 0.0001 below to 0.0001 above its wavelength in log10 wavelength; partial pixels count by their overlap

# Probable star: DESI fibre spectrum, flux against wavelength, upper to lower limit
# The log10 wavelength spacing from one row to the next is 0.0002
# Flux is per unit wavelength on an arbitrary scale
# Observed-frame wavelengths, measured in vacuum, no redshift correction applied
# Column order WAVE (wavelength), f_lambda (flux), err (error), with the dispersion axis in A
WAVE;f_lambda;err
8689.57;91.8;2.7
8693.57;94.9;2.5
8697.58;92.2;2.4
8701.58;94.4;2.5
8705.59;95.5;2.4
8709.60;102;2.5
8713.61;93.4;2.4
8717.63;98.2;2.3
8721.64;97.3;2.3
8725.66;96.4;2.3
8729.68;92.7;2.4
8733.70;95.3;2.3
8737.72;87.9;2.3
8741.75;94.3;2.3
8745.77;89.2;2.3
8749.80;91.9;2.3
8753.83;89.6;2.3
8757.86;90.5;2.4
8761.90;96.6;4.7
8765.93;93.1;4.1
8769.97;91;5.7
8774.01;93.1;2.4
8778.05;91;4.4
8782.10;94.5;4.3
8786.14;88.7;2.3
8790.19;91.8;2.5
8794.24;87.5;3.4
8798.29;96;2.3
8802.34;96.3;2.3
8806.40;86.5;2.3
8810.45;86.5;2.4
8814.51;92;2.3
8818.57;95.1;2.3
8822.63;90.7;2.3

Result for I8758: 1.5 A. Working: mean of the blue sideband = 97.5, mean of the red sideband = 91.1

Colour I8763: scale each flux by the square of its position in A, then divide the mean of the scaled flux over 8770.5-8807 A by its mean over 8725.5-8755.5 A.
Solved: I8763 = 1.0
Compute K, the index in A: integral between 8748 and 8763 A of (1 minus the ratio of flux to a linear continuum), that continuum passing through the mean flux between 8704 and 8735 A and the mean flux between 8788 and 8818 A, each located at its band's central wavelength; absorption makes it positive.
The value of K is 0.4 A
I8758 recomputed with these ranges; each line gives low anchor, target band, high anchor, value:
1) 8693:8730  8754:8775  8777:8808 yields 0.1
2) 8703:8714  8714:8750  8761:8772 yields 0.7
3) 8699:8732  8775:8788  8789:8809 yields 0.1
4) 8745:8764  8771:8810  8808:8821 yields -0.1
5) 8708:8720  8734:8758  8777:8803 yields 1.1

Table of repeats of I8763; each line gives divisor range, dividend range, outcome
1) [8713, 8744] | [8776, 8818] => 0.98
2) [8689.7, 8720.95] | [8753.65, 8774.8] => 0.98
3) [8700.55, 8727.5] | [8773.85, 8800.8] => 0.96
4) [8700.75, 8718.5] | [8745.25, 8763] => 0.96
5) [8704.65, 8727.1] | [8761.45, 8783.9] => 0.97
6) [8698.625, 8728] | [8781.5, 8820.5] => 0.97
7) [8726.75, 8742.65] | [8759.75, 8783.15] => 1.01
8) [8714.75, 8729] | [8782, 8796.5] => 0.95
